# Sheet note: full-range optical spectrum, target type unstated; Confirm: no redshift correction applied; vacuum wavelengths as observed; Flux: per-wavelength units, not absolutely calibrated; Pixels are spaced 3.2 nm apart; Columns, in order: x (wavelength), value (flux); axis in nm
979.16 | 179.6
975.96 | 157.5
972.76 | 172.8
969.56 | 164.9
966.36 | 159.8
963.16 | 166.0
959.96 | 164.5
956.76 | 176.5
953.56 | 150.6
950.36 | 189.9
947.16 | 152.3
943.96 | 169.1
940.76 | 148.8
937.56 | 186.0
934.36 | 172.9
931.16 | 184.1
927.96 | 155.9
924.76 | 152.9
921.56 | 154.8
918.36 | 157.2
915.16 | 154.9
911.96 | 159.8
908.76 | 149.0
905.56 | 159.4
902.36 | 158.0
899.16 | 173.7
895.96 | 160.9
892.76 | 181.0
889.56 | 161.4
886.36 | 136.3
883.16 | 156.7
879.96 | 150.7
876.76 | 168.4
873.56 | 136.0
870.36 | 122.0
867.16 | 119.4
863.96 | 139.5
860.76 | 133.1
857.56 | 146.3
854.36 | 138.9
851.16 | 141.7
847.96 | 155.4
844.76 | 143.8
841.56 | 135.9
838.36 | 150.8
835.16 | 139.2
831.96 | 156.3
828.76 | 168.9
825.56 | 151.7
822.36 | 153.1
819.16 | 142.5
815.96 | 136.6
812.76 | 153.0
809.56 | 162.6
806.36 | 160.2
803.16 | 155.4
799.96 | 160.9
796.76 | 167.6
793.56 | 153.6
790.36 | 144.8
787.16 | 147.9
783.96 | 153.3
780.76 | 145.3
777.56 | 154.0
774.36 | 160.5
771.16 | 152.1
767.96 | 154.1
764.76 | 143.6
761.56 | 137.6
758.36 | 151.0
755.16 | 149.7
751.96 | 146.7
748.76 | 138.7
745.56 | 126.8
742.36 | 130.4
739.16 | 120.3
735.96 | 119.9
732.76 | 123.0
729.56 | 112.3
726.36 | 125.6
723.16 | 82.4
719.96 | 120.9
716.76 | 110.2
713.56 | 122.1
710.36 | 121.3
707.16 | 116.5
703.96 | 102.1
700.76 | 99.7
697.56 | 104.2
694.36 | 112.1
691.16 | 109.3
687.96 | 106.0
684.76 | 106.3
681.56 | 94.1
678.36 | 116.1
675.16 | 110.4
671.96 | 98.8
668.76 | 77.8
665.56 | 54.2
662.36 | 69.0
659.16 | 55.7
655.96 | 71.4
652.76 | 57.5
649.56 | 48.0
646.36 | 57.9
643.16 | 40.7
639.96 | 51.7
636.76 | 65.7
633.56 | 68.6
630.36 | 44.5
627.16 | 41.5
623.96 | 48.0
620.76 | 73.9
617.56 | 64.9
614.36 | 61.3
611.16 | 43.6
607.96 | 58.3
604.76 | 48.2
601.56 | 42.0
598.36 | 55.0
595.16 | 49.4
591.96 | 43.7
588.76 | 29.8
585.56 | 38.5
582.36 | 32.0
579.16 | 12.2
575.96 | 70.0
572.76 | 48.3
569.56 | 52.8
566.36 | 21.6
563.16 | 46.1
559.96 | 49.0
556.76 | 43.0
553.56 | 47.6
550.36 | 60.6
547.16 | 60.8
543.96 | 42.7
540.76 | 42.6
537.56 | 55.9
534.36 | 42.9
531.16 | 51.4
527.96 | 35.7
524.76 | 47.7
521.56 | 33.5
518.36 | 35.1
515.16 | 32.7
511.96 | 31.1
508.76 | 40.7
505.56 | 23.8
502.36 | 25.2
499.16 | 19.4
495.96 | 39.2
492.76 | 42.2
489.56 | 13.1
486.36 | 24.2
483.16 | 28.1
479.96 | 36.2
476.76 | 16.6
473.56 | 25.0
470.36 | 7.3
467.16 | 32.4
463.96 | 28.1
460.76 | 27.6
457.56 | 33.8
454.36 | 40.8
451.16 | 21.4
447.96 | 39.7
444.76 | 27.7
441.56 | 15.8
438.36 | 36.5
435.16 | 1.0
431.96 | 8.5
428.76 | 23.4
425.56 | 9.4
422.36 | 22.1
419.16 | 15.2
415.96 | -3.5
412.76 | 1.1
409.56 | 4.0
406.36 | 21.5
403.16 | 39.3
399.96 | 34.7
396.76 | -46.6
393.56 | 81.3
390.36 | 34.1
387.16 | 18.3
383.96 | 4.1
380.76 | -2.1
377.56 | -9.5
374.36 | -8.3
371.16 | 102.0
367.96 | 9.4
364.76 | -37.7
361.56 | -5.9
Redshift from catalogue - 0.68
